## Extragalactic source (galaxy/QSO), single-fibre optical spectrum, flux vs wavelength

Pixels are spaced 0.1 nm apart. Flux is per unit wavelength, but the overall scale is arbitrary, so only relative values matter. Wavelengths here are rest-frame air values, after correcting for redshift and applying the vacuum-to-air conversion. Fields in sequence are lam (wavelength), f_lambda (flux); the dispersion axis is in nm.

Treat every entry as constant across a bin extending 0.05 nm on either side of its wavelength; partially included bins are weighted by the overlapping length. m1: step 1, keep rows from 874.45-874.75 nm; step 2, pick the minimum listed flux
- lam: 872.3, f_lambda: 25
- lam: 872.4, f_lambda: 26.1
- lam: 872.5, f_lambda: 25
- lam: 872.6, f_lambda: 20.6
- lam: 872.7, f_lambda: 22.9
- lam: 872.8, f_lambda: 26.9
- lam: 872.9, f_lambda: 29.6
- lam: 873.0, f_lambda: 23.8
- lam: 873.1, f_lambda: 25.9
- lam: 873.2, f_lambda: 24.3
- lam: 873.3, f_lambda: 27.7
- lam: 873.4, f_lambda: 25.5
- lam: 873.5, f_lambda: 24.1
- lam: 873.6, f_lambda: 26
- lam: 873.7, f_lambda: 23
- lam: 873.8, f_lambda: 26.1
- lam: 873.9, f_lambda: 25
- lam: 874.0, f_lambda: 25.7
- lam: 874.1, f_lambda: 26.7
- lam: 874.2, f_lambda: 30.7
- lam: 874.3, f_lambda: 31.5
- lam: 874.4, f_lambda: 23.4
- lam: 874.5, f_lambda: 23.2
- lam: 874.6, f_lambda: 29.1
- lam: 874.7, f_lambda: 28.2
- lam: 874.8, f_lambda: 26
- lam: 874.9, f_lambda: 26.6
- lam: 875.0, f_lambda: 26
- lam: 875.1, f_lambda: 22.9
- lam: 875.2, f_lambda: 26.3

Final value 23.2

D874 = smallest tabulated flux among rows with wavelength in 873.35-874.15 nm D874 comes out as 23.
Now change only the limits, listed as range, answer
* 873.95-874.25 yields 25.7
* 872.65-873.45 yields 22.9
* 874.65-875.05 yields 26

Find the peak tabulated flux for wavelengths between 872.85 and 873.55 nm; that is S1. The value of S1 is 29.6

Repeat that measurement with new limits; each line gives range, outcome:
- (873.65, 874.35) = 31.5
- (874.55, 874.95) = 29.1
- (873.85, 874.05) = 25.7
